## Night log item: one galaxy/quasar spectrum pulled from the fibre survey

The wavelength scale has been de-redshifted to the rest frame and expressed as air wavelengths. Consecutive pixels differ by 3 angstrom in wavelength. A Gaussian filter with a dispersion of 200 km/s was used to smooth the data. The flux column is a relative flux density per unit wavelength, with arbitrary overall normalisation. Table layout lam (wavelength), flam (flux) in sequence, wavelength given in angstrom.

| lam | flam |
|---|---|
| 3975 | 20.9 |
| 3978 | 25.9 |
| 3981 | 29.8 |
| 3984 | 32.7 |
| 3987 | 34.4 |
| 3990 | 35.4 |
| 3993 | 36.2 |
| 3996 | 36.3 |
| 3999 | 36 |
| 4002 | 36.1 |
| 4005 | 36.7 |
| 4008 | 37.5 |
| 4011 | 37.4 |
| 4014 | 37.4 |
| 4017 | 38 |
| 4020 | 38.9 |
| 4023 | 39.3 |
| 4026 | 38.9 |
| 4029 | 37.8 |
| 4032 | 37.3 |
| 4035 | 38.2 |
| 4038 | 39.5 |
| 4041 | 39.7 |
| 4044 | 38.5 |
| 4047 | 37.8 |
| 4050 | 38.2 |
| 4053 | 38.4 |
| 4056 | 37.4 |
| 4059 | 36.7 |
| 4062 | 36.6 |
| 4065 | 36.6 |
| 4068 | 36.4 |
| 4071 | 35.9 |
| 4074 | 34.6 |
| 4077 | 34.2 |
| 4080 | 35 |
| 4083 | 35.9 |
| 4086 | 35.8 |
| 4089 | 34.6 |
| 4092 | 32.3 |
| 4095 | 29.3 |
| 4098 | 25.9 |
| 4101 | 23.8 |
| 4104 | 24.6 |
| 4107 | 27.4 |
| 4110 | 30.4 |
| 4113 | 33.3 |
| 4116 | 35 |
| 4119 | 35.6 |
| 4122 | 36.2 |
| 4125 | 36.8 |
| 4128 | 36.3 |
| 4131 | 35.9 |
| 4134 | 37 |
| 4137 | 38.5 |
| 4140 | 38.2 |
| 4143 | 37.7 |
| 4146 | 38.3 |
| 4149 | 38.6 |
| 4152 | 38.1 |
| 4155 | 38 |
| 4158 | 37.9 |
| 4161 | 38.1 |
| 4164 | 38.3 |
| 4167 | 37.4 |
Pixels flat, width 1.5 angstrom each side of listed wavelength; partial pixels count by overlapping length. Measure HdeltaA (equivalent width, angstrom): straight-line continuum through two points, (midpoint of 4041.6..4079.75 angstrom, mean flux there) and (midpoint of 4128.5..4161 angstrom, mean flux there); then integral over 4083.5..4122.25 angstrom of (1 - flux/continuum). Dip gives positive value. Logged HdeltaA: 6.5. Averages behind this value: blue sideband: 36.8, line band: 31.1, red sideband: 37.8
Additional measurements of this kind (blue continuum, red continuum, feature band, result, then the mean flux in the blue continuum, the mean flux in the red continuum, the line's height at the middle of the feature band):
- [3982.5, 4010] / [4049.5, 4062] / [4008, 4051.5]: -1.9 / 35.7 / 37.5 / 36.7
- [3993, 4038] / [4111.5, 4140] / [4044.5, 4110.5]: 5.7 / 37.6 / 36.2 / 36.8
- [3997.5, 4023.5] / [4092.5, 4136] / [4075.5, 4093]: -0.6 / 37.4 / 32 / 33.6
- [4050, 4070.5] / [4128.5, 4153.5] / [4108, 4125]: 1.5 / 37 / 37.7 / 37.5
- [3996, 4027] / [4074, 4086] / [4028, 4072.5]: -1.9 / 37.5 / 35.1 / 36.1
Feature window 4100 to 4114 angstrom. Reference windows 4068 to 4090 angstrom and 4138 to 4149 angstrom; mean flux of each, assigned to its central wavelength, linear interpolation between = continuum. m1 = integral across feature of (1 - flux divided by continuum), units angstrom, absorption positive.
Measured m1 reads 3.33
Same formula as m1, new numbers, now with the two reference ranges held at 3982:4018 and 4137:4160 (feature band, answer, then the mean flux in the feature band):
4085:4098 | 1.8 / 32.1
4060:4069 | 0.1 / 36.6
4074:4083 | 0.6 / 34.8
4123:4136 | 0.4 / 36.6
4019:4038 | -1.0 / 38.5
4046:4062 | -0.3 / 37.6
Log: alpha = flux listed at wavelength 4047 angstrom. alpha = 37.8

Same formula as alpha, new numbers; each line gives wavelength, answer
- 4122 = 36.2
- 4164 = 38.3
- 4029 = 37.8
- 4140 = 38.2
